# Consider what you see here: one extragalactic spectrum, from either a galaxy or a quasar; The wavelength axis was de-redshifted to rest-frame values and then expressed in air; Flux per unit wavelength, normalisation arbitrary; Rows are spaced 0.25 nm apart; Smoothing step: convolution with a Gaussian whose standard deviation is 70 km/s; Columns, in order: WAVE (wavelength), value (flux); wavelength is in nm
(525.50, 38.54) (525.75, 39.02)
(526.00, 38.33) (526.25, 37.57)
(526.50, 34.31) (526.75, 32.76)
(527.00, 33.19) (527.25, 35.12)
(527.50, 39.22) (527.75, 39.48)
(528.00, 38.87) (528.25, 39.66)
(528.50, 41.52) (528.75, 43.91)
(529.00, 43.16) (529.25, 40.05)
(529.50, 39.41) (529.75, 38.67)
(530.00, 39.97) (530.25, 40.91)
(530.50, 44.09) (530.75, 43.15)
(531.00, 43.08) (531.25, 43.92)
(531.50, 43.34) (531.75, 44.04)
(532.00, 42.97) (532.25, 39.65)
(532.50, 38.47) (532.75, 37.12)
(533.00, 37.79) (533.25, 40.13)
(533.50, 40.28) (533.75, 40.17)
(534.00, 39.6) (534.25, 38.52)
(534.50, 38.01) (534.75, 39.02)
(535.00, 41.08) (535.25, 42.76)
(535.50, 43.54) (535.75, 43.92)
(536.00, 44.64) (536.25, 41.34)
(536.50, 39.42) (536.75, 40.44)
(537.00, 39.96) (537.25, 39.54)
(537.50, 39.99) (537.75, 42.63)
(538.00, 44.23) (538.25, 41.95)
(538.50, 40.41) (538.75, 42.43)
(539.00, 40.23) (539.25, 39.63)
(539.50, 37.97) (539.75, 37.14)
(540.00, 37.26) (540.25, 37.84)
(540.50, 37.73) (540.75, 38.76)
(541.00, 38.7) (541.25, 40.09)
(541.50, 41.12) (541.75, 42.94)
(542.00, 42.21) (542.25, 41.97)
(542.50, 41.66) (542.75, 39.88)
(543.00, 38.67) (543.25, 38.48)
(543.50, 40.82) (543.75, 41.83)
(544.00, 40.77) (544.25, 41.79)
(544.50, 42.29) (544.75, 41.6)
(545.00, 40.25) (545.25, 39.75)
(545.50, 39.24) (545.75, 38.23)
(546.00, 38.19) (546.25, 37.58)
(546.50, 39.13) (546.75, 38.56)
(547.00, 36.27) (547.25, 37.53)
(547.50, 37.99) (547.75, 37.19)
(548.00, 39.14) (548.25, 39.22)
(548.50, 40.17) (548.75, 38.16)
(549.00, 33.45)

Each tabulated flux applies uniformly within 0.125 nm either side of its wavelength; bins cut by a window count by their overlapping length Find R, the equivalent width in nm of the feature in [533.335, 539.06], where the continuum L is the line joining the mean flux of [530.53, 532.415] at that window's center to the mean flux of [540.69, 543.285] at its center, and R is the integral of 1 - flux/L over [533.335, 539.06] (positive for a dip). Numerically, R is 0.101 nm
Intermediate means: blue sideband 42.8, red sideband 40.5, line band 41.1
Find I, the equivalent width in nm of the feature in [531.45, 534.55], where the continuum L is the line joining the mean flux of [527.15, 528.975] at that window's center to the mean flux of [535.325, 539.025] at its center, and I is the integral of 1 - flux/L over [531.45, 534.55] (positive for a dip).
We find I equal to 0.07 nm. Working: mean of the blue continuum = 39.9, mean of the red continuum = 41.7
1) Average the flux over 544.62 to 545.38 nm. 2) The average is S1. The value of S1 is 40.5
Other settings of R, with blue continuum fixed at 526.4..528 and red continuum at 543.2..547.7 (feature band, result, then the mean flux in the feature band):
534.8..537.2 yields -0.262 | 41.7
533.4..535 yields -0.090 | 39.4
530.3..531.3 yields -0.183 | 43.3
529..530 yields -0.097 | 39.9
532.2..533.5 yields -0.060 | 38.7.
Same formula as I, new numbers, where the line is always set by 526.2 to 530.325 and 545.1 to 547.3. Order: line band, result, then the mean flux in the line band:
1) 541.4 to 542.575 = -0.110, 42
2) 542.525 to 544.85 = -0.142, 40.7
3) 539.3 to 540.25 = 0.019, 37.7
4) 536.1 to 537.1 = -0.049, 40.4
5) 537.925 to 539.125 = -0.102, 41.8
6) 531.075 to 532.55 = -0.140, 42.3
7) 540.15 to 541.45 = -0.012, 38.8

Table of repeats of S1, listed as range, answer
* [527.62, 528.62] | 39.9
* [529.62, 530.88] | 41.4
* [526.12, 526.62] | 36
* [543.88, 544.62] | 41.6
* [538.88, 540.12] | 38.4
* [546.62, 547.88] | 37.5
